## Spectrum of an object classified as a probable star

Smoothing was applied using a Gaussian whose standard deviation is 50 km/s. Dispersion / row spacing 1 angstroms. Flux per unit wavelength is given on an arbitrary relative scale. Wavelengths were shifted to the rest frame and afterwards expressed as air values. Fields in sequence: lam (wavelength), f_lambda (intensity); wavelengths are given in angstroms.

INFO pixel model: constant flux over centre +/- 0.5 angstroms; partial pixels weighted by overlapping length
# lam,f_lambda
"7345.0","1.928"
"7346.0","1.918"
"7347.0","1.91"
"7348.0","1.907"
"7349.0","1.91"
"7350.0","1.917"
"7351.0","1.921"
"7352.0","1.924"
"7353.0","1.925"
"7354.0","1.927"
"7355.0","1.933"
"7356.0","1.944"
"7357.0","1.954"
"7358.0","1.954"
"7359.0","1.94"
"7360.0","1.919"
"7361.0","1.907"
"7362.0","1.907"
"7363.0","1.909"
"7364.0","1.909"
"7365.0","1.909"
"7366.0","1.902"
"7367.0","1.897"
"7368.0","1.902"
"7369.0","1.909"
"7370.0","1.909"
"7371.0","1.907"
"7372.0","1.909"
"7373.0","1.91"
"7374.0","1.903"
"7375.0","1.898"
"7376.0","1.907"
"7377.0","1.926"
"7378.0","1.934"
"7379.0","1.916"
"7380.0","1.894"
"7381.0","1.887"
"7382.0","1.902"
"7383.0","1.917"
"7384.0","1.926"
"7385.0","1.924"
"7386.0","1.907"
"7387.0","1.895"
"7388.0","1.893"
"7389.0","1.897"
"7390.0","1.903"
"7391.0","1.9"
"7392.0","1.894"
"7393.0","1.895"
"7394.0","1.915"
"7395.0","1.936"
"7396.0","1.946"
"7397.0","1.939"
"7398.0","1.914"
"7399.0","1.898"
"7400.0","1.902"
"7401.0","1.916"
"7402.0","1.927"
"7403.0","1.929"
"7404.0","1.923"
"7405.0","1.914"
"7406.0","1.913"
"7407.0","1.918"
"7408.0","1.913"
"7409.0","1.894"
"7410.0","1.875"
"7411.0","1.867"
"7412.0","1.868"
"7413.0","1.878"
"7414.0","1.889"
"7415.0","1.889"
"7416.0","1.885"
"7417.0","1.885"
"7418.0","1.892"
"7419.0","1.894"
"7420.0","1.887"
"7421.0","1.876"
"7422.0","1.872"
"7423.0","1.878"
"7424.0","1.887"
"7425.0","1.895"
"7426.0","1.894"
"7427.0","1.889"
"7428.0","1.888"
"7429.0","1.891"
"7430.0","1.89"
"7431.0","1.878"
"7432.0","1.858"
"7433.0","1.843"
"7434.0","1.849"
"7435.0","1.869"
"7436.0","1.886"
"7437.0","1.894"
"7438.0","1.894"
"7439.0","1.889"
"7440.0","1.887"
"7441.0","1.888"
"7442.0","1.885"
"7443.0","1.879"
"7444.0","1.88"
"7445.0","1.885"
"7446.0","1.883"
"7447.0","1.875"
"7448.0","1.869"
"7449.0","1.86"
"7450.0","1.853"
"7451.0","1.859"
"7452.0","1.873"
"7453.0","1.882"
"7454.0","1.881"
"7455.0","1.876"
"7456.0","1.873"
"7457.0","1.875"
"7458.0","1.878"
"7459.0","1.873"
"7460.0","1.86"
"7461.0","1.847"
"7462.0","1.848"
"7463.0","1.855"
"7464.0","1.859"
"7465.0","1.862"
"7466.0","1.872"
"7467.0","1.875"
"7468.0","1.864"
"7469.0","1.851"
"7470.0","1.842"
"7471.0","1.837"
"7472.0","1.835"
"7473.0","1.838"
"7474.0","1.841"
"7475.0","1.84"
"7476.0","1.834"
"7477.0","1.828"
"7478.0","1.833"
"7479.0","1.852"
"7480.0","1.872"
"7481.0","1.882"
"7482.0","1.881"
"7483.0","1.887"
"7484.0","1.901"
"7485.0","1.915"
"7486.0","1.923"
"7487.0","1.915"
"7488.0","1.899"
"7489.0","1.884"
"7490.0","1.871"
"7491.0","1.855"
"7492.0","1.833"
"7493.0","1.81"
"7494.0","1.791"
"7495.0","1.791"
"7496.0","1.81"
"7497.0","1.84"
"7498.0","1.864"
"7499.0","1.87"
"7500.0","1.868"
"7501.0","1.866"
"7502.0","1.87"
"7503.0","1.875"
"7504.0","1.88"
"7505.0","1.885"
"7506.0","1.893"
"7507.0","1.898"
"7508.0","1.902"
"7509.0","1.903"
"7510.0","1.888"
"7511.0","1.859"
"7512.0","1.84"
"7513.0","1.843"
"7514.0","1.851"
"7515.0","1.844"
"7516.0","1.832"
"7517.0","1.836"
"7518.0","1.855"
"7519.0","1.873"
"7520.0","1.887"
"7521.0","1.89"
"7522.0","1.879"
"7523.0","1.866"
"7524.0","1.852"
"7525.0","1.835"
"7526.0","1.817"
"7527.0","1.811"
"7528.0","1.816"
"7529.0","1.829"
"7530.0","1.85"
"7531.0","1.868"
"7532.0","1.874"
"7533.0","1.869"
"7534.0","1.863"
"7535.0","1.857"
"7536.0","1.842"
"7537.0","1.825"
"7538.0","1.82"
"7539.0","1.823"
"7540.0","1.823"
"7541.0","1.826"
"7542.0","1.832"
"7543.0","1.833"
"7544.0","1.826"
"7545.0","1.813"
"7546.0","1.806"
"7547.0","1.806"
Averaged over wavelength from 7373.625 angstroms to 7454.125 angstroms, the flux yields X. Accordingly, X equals 1.89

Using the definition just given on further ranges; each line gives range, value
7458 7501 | 1.86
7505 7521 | 1.87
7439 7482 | 1.86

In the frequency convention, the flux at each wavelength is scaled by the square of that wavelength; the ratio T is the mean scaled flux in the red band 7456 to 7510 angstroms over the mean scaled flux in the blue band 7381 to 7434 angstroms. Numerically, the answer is 1.00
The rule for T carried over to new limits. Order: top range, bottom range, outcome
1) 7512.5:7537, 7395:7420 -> 1.00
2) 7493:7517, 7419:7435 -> 1.01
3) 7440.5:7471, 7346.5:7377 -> 1.00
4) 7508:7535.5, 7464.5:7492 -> 1.01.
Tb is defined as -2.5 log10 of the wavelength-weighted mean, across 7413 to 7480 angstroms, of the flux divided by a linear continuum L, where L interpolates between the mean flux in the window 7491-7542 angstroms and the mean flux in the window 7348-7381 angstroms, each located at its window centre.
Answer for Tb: 0.01 mag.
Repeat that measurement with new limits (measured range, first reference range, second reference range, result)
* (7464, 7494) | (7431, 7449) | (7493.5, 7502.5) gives -0.01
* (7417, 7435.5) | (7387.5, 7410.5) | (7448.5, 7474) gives 0.01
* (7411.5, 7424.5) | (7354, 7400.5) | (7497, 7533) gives 0.01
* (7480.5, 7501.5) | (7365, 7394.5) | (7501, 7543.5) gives 0.00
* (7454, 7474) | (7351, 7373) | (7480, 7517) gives 0.01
